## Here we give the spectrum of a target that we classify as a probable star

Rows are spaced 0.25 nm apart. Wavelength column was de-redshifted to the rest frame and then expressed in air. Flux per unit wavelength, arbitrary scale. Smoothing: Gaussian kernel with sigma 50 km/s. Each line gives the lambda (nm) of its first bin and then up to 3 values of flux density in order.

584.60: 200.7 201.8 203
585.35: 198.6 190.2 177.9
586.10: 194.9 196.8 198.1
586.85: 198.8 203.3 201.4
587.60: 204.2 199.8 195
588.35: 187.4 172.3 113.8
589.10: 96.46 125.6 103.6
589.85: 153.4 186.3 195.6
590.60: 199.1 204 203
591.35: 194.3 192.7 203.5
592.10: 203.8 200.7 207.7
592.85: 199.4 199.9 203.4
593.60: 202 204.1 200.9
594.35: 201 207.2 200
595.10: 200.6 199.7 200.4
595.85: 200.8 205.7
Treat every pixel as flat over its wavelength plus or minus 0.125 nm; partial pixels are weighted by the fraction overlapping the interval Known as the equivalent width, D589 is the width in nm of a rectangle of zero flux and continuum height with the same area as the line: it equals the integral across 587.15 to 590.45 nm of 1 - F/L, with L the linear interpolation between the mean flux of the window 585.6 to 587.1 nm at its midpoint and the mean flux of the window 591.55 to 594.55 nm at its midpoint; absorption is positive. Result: 0.53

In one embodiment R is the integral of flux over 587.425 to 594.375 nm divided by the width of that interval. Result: 184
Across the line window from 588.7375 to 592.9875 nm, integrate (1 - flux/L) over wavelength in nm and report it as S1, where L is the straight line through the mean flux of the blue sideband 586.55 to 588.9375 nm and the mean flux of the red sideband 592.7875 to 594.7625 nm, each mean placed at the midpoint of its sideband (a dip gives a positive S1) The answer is 0.44 nm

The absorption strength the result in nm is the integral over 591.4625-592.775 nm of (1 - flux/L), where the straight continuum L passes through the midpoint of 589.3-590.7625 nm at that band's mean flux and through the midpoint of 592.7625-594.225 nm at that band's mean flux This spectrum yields -0.11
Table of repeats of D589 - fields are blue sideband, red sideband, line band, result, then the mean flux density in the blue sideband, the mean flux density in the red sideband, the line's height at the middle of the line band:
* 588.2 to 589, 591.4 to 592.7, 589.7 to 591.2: -0.06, 157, 201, 181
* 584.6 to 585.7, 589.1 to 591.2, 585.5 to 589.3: 0.08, 199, 166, 184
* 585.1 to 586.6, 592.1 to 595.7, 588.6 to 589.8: 0.47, 193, 202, 197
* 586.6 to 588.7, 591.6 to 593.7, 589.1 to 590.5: 0.35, 196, 202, 198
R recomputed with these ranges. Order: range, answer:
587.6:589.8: 153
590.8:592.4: 200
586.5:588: 201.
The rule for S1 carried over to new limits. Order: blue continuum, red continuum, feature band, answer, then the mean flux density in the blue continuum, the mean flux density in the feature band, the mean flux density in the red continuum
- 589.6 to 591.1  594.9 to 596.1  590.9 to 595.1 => -0.22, 182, 201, 201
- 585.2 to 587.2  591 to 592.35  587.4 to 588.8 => 0.06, 195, 188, 200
